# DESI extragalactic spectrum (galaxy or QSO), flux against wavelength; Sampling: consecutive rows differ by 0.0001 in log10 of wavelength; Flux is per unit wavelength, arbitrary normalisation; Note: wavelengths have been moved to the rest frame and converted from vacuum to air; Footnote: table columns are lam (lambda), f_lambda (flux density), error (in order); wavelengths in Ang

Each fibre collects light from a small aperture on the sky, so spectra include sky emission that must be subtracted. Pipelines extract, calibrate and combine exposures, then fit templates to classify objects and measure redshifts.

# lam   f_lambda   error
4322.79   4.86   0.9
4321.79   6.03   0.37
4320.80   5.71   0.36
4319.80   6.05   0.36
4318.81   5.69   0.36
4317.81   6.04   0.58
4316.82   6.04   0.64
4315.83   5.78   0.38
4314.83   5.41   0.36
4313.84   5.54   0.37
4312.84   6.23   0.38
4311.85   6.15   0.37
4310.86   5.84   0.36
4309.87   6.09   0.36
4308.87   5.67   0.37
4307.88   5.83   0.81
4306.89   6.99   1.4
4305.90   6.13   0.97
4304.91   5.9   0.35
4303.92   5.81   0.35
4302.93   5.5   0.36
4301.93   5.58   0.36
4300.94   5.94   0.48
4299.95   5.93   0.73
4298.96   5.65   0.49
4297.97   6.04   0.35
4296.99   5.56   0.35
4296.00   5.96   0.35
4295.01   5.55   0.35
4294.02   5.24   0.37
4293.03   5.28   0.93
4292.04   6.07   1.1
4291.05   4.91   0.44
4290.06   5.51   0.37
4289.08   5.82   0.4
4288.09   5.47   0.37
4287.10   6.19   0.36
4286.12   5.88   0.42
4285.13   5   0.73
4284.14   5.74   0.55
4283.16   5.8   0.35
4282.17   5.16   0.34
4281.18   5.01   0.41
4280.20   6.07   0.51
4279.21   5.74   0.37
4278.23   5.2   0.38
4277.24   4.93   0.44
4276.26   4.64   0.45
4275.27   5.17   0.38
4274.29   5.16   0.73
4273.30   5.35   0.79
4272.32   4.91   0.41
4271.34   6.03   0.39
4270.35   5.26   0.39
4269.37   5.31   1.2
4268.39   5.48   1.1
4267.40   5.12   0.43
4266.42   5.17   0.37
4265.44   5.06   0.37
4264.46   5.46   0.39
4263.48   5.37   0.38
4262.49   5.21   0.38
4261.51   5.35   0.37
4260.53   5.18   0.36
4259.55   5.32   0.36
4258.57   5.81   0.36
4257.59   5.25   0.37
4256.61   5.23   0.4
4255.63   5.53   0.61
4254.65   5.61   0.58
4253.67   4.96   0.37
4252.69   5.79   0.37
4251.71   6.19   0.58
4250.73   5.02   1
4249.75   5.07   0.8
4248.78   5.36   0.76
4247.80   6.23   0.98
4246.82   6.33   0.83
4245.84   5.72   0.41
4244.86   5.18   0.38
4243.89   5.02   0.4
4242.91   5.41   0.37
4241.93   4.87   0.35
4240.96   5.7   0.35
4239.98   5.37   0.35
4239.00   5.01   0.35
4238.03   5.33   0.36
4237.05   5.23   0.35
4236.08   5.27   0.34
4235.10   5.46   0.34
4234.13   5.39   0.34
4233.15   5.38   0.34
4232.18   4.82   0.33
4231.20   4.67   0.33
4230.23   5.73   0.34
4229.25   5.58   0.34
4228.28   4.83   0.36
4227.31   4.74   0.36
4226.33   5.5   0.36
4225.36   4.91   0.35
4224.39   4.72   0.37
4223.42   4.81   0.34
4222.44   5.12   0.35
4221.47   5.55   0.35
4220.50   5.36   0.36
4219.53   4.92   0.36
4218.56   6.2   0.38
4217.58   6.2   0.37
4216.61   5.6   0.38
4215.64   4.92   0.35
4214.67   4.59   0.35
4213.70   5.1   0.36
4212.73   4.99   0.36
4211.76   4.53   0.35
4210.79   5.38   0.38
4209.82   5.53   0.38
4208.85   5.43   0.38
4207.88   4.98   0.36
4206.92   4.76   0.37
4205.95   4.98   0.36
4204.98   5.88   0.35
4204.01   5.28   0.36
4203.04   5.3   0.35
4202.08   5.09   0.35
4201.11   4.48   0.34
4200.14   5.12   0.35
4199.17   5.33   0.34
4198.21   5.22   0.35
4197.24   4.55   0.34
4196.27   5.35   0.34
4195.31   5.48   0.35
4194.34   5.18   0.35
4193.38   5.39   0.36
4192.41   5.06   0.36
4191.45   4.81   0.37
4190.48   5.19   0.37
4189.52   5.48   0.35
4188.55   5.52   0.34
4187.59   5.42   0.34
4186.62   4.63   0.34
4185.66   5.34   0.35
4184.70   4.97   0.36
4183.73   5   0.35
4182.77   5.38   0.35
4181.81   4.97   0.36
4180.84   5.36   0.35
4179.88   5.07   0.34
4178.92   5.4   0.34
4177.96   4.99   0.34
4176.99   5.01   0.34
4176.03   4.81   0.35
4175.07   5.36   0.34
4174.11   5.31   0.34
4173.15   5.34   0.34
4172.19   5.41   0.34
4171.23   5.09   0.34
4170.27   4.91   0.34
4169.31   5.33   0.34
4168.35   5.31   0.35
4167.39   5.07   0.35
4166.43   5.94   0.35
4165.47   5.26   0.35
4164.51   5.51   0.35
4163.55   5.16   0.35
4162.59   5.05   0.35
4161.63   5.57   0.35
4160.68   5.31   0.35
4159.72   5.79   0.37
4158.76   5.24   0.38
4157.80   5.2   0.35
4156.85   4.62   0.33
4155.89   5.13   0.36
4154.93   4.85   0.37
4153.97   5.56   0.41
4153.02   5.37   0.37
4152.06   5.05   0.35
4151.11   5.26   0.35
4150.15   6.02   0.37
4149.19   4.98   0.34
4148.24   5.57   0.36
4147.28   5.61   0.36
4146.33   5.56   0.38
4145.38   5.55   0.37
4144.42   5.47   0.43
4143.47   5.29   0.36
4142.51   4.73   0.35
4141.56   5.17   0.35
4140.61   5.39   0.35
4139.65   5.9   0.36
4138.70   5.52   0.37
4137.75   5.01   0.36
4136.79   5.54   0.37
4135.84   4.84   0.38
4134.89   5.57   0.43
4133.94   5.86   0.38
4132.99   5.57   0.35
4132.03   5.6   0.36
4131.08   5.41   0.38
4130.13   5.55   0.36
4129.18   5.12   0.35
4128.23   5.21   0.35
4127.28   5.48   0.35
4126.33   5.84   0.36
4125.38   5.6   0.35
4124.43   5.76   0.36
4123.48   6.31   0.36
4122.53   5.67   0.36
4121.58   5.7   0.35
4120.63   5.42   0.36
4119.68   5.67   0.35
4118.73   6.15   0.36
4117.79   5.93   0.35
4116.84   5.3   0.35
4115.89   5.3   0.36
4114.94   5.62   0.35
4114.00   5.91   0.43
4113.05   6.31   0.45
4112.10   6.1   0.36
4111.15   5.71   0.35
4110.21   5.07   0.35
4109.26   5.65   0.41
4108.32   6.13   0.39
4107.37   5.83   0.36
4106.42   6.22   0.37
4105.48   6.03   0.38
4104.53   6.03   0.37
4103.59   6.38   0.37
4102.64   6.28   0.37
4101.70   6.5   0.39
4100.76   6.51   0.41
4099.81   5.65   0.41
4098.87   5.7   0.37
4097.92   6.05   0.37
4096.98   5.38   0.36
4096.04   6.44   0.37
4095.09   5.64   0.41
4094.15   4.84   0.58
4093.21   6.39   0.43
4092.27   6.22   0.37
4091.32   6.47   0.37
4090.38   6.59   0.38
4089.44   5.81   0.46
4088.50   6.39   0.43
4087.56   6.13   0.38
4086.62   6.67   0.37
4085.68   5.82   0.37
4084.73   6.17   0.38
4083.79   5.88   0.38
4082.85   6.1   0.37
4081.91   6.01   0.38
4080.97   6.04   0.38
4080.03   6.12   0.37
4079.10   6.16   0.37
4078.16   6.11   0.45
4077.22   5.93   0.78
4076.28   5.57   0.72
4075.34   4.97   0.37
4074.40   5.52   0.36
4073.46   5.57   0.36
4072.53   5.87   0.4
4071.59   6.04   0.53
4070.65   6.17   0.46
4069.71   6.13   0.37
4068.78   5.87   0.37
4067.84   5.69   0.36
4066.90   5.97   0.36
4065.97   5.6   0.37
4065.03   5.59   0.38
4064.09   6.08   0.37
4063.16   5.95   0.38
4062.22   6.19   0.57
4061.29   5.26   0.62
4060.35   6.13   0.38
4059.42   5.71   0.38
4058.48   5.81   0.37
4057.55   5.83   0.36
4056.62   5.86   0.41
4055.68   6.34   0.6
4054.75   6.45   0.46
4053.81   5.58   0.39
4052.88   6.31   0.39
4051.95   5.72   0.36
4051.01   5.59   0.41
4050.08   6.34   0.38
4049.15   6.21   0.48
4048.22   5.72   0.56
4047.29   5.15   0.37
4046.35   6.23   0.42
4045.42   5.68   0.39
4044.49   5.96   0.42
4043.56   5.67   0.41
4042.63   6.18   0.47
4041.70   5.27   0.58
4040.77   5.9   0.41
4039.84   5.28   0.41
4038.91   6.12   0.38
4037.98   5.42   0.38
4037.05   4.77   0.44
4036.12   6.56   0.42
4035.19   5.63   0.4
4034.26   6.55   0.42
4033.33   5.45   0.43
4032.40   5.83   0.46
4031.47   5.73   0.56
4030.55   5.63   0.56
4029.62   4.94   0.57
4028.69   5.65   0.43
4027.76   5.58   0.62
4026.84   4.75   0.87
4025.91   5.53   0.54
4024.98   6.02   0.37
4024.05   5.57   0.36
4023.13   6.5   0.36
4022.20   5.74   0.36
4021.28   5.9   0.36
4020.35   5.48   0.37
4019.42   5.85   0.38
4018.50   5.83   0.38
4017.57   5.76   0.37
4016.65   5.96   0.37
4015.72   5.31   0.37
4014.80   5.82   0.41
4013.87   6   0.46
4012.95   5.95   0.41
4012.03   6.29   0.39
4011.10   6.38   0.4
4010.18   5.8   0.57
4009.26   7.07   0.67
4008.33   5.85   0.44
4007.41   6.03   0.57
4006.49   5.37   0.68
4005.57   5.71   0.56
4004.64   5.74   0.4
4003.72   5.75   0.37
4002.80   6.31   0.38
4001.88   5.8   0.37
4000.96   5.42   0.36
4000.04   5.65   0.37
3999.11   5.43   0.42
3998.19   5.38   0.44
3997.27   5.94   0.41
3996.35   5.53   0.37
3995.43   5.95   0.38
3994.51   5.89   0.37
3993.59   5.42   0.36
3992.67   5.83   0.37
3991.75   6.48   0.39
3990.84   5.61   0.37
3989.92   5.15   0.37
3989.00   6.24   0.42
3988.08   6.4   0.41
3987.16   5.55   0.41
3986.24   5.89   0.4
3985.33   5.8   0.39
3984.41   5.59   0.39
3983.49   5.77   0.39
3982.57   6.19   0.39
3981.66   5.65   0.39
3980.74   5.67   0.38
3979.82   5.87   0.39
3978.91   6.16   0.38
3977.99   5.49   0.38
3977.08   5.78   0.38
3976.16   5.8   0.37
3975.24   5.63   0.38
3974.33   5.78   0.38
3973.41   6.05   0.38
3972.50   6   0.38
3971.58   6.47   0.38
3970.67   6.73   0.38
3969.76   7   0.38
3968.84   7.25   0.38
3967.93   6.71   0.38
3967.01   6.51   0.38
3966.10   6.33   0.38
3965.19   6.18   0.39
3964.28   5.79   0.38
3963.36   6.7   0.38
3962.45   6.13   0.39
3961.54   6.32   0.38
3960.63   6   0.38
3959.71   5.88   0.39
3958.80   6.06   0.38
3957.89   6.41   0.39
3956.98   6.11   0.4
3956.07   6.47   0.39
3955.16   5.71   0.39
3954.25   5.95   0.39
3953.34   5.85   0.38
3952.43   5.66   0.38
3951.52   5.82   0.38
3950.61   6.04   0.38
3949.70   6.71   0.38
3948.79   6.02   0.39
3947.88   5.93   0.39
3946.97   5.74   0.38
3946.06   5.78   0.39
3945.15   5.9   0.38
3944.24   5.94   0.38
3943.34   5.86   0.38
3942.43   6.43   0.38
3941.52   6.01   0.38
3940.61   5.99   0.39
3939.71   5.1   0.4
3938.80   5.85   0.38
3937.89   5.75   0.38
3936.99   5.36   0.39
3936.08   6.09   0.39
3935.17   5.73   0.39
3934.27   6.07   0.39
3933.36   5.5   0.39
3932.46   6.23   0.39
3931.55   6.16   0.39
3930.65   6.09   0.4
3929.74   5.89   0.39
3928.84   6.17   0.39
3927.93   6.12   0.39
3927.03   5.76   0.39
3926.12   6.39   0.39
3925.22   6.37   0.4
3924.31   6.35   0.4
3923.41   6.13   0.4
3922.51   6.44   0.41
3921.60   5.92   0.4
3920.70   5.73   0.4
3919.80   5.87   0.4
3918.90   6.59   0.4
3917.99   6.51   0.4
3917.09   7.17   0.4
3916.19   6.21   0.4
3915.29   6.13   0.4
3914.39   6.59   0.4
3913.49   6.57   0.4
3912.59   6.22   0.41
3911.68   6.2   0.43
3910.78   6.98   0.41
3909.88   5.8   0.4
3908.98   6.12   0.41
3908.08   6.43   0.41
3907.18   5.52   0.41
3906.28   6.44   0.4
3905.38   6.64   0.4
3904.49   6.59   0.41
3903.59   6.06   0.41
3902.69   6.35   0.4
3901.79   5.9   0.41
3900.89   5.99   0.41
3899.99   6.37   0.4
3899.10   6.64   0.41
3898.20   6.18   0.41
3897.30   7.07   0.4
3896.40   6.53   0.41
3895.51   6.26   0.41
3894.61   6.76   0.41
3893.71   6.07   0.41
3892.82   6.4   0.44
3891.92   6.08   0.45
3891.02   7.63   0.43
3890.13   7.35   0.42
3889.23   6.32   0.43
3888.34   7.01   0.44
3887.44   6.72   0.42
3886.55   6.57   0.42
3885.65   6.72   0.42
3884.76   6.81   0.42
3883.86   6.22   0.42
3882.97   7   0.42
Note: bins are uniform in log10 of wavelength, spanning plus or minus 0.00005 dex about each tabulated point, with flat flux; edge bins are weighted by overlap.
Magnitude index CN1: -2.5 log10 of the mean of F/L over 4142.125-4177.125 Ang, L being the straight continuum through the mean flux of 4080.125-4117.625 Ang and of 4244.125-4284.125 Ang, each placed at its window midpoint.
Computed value 0.093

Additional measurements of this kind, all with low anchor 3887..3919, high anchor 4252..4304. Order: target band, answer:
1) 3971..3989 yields 0.07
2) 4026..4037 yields 0.09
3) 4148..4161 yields 0.10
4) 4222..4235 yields 0.10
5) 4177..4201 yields 0.11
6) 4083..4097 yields -0.02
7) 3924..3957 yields 0.07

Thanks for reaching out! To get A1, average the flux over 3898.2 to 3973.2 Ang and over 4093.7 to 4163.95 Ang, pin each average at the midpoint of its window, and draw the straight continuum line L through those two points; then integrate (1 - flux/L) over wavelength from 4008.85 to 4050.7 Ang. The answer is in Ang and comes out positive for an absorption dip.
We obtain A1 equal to 0.61 Ang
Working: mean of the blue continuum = 6.16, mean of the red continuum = 5.58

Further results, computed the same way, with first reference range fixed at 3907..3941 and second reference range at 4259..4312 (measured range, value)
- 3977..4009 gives 1.2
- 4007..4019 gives -0.1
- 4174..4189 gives 1.5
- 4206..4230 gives 2.0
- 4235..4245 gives 0.6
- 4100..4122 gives -0.3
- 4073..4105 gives -0.8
